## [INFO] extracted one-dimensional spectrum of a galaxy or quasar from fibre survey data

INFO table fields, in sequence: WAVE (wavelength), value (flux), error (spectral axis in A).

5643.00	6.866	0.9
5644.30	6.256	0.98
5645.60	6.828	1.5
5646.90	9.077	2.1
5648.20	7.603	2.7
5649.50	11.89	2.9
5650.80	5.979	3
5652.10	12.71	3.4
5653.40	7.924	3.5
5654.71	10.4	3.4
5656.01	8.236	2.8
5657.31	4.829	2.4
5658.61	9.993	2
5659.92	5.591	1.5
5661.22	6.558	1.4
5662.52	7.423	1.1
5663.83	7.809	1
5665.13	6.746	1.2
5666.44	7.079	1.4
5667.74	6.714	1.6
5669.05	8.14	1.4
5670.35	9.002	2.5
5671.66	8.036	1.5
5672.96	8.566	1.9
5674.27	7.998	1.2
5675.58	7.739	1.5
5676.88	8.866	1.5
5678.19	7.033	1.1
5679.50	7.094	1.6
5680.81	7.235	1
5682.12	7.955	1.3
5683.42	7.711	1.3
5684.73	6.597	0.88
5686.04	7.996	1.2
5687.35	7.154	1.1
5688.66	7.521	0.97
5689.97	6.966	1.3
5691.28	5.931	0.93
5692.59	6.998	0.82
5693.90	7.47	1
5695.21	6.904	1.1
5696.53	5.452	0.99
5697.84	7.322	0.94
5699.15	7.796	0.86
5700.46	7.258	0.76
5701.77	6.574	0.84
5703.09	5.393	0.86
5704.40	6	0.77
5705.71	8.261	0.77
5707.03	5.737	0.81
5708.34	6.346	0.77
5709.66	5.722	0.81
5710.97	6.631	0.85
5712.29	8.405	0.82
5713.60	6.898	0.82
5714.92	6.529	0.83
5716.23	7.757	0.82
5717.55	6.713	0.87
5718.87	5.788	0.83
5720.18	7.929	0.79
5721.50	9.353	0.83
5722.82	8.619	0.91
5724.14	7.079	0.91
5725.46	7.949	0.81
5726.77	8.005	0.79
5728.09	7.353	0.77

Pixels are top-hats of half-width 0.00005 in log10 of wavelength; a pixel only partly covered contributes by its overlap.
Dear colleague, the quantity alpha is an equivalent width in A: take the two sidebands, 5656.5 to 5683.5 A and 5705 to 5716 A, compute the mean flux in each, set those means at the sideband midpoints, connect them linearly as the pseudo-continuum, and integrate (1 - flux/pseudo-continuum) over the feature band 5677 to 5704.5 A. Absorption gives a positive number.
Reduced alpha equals 0.62 A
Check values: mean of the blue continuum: 7.53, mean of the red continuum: 6.85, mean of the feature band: 7.02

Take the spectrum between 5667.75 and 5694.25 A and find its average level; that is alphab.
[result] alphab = 7.58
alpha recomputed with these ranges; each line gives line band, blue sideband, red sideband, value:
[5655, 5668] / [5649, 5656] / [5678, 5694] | 2.54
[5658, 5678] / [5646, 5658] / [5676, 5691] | 0.78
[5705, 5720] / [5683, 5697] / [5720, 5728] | 1.73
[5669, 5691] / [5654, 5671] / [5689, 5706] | -1.58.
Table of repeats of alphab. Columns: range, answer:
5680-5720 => 6.91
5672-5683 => 7.82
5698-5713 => 6.76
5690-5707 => 6.75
